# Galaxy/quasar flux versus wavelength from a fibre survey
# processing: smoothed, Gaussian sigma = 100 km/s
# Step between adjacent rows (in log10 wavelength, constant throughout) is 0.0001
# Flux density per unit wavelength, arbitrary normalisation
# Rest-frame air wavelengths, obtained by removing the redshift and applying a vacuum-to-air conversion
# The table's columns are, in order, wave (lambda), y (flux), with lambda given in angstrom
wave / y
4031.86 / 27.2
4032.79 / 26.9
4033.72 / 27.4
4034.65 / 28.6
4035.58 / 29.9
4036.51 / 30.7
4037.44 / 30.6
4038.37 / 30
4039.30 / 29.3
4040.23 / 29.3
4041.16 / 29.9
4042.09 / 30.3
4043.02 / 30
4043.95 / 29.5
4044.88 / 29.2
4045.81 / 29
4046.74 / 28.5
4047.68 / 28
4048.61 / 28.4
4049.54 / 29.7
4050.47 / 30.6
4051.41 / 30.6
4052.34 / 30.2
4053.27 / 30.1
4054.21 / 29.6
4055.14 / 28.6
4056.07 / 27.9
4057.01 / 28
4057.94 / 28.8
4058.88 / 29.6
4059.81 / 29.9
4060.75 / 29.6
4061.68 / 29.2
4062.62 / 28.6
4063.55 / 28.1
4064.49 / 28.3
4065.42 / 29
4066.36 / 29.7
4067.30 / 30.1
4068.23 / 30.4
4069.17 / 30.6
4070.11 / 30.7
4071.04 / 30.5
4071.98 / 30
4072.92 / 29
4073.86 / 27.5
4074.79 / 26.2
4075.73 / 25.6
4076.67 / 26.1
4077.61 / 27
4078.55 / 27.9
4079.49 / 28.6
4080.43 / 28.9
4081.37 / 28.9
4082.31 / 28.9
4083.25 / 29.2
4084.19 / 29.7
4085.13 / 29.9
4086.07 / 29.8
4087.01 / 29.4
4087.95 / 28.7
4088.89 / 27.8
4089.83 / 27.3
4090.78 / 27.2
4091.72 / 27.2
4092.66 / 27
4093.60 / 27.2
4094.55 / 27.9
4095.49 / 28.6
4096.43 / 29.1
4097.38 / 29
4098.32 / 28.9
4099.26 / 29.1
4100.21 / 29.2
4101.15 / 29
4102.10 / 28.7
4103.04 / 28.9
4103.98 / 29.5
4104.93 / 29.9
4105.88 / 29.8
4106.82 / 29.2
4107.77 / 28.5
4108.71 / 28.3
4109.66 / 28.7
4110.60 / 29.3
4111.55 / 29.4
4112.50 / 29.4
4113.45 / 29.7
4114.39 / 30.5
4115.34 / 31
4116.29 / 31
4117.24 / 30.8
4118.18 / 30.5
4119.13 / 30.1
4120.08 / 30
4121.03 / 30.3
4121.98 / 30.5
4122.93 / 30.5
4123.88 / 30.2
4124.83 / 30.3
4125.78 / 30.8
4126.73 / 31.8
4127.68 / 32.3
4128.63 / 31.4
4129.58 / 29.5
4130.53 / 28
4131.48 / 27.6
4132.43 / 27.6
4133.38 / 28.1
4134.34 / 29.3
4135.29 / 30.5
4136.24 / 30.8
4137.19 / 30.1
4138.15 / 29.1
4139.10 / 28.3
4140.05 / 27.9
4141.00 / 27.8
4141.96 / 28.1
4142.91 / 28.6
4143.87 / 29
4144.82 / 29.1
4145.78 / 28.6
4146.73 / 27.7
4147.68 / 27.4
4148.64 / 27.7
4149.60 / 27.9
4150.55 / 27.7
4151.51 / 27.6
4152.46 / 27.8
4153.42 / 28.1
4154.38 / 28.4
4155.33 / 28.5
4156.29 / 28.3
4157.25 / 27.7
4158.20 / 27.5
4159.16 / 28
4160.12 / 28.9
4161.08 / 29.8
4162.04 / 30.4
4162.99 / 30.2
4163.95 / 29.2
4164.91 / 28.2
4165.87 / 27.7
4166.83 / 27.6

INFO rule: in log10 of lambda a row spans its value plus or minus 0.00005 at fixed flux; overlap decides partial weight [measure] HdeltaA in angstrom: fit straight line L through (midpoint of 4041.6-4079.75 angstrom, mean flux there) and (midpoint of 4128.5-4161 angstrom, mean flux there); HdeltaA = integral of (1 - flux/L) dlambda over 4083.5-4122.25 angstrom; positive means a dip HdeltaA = -0.6 angstrom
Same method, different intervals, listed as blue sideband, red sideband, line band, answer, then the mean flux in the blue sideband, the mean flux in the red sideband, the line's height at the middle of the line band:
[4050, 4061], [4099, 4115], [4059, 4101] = 1.0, 29.4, 29.3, 29.4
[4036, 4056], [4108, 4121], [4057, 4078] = 0.6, 29.6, 29.9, 29.7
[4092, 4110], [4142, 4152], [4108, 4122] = -0.7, 28.7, 28.1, 28.6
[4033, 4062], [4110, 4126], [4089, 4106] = 0.8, 29.4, 30.2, 30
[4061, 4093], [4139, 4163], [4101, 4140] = -1.7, 28.6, 28.3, 28.4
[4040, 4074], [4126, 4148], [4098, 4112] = 0.1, 29.4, 29.1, 29.2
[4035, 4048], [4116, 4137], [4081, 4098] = 0.8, 29.6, 30.1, 29.9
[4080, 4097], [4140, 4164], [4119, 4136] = -0.9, 28.5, 28.4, 28.4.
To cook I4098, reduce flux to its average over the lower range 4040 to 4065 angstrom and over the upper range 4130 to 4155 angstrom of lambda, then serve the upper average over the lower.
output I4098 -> 0.97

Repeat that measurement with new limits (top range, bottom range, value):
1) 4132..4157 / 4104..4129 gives 0.94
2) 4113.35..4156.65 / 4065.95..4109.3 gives 1.02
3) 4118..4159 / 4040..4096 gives 1.01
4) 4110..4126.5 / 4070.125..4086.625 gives 1.06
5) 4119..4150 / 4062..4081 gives 1.02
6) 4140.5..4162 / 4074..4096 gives 1.01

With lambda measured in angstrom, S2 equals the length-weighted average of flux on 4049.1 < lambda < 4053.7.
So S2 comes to 30.3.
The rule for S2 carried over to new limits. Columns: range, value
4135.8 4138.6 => 29.9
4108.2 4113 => 29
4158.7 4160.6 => 28.4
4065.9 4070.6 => 30.3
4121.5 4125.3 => 30.4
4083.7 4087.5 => 29.7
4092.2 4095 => 27.3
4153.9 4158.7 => 28.1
